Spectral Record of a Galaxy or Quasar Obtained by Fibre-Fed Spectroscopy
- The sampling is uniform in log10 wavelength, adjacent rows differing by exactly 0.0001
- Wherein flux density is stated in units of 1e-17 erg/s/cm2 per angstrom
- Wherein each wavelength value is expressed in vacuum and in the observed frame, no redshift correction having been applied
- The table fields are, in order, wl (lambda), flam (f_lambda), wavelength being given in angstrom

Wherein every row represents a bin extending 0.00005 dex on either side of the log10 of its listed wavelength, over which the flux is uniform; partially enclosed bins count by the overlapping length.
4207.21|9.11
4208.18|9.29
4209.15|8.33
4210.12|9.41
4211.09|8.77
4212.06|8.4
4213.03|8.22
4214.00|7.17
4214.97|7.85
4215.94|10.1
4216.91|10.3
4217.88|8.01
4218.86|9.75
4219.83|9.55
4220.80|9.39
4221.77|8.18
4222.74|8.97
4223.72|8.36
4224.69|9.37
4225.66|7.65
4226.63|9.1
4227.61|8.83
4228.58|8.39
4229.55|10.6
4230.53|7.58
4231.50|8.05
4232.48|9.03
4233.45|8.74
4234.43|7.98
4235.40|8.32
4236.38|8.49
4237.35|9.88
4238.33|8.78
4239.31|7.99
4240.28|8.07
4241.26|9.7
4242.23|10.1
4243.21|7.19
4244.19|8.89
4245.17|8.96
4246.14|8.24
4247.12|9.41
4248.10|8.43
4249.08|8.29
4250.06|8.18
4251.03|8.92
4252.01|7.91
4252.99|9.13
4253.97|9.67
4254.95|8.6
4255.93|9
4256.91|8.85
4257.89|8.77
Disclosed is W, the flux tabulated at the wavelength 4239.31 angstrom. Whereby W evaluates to 7.99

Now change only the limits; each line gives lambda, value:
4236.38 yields 8.49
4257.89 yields 8.77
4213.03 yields 8.22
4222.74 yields 8.97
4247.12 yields 9.41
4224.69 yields 9.37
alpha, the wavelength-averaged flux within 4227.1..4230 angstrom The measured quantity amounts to 9.26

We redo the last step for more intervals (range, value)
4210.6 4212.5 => 8.59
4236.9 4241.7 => 8.86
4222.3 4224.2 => 8.62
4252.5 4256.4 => 9.1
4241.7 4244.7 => 8.74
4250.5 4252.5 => 8.44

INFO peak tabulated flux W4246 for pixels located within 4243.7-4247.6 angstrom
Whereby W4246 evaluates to 9.41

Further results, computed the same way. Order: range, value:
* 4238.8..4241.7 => 9.7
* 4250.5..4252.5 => 8.92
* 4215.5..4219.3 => 10.3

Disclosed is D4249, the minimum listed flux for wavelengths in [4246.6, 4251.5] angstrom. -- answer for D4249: 8.18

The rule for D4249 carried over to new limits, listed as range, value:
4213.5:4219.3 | 7.17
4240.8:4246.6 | 7.19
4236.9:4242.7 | 7.99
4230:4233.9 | 7.58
